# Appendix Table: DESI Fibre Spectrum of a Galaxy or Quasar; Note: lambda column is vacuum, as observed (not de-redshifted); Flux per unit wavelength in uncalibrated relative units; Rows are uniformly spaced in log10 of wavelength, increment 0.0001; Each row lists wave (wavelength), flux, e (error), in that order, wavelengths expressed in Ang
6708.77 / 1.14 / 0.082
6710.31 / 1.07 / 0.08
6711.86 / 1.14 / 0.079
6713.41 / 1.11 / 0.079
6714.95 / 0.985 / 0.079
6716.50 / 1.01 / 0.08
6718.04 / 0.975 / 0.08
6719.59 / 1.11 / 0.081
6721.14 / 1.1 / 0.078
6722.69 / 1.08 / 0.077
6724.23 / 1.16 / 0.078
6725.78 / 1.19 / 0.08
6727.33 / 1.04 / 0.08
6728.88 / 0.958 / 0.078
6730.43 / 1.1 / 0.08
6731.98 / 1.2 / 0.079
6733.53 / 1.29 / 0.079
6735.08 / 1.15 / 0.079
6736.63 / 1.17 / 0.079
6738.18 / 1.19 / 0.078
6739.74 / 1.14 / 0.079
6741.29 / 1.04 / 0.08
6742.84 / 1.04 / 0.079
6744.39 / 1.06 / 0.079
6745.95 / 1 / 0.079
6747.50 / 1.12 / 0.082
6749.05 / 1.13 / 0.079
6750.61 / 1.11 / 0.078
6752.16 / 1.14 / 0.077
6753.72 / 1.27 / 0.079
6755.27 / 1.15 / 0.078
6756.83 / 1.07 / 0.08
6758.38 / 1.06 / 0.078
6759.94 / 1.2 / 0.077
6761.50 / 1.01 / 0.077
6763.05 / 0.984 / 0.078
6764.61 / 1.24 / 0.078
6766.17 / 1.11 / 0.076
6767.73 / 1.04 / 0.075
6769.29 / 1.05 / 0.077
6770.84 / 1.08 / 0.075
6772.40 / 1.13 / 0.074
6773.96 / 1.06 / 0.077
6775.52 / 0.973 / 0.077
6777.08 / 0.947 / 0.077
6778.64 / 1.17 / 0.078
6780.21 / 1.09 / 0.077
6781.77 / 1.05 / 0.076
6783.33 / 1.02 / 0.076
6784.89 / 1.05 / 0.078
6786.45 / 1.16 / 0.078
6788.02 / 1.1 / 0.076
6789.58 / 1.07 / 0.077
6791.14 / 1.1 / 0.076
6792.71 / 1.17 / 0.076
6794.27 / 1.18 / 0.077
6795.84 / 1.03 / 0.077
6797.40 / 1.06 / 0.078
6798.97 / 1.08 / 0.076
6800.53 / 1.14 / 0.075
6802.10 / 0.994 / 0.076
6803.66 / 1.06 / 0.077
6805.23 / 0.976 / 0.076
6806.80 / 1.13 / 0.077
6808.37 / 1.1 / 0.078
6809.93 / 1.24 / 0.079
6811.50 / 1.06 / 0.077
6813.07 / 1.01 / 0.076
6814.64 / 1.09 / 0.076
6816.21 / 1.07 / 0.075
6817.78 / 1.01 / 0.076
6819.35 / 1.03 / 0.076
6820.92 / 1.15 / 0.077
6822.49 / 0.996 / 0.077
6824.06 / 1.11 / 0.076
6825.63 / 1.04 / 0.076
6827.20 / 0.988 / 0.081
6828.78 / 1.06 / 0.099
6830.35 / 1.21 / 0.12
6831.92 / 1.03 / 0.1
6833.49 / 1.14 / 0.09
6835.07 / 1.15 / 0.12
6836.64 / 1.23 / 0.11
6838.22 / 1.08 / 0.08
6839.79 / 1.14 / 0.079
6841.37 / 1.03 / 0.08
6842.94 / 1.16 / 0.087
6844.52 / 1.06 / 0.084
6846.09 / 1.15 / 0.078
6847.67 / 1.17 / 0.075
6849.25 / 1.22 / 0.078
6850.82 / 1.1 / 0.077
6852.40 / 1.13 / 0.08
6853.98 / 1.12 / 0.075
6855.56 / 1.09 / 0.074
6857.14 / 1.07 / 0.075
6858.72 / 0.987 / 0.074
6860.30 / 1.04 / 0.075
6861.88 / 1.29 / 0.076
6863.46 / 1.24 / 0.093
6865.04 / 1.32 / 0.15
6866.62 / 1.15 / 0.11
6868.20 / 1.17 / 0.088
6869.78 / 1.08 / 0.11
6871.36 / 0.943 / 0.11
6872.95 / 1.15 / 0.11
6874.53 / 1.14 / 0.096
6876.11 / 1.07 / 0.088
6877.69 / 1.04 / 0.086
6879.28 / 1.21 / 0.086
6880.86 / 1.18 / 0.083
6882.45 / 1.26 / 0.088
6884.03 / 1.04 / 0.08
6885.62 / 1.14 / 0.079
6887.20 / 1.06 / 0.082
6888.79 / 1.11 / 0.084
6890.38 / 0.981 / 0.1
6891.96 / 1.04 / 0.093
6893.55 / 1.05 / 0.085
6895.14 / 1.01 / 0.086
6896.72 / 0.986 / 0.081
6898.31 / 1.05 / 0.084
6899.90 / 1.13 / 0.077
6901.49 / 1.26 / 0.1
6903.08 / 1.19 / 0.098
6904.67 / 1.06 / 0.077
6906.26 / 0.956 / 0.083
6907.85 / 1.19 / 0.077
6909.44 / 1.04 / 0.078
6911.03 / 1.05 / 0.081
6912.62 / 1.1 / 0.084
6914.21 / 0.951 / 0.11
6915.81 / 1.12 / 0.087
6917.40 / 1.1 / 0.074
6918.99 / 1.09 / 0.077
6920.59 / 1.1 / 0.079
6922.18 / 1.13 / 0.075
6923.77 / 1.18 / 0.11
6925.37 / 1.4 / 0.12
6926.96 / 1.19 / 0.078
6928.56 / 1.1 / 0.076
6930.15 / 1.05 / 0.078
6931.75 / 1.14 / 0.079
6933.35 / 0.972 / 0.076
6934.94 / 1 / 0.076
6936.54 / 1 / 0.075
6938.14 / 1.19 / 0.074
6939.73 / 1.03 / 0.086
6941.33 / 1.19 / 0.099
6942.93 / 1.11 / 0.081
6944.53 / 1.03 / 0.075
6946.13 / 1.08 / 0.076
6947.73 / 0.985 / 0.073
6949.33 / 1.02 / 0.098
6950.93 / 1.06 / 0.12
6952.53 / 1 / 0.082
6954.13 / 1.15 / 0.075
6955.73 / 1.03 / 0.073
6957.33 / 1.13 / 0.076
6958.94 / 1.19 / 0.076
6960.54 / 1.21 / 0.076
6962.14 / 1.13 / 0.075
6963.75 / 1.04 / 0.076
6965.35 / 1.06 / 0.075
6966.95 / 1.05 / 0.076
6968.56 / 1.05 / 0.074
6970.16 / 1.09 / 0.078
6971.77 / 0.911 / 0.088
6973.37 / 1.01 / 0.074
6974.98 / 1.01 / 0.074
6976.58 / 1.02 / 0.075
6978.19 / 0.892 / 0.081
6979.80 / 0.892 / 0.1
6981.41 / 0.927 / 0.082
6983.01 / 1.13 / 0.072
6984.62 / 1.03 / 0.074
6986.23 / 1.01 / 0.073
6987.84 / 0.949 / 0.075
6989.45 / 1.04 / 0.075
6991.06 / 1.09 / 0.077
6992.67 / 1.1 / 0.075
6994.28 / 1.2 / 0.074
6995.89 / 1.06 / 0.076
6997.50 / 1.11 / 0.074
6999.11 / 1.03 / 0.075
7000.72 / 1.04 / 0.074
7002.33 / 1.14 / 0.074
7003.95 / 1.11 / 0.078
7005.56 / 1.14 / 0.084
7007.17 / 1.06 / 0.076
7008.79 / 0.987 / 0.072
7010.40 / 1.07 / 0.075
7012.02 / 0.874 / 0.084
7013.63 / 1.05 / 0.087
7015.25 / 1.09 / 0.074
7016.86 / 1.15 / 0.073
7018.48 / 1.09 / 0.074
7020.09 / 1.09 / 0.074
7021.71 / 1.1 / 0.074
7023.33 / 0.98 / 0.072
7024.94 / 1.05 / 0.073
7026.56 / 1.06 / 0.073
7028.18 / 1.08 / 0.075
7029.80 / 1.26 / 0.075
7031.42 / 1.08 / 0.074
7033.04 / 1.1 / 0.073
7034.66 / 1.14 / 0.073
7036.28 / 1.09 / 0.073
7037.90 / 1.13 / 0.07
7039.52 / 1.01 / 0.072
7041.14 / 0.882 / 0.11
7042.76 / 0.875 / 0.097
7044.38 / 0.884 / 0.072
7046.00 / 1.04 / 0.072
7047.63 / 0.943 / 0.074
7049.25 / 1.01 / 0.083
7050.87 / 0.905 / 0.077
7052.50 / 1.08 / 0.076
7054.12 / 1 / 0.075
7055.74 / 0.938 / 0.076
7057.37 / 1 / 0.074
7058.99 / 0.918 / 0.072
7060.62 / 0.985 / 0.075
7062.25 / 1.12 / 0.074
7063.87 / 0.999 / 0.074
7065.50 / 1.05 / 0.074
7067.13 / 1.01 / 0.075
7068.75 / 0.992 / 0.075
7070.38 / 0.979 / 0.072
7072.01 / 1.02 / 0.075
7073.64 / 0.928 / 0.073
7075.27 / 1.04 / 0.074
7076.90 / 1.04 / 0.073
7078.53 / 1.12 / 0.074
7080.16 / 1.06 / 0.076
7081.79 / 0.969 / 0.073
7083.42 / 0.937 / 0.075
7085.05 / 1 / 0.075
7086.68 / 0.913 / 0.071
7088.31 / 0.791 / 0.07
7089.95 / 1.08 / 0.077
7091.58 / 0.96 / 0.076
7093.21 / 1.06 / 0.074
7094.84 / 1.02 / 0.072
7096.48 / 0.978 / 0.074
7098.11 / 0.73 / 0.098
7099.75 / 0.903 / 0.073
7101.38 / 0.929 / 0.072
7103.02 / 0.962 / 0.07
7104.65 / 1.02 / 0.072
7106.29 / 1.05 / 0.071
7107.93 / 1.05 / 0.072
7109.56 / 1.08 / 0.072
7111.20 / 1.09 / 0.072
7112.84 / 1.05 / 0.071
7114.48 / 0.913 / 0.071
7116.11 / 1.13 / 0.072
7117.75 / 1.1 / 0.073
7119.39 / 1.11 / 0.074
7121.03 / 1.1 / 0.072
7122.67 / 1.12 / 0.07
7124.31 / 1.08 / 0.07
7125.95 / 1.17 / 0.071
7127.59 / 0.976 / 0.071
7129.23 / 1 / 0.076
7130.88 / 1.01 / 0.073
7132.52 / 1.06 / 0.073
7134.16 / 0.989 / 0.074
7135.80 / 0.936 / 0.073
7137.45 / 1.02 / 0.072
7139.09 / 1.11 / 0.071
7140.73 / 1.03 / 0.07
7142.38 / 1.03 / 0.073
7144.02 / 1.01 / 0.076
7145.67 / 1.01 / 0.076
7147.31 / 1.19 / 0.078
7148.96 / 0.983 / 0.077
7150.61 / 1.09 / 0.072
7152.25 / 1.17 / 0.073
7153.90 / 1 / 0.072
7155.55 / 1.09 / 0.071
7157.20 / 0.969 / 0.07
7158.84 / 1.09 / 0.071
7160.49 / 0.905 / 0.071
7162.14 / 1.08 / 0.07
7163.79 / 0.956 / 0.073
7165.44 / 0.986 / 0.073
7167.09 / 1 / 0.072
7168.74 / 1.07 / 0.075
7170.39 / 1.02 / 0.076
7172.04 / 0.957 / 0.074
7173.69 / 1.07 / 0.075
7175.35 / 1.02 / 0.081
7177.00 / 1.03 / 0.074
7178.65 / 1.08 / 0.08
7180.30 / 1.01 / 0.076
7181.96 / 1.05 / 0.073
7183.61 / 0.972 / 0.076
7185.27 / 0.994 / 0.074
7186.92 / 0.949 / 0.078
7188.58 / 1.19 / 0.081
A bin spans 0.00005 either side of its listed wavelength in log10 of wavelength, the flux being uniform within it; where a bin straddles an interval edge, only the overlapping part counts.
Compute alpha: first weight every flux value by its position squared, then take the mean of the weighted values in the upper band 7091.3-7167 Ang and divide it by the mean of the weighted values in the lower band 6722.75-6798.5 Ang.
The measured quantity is 1.04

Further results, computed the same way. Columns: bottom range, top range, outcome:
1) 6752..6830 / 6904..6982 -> 1.03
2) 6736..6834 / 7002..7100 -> 1.01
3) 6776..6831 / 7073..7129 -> 1.03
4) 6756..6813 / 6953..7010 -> 1.03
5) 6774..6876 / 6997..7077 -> 1.00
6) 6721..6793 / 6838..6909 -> 1.05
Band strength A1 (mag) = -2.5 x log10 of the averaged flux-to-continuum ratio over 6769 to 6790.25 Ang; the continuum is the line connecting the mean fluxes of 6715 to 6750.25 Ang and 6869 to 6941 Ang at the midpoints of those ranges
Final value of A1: 0.030 mag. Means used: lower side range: 1.1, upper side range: 1.1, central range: 1.07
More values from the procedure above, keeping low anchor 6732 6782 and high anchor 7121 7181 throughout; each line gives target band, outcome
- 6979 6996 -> 0.03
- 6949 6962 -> -0.03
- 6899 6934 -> -0.04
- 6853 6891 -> -0.04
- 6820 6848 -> -0.01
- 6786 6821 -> 0.01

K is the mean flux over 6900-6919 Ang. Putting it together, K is 1.09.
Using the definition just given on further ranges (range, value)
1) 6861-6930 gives 1.12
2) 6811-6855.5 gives 1.1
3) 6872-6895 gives 1.1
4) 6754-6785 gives 1.08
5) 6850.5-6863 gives 1.11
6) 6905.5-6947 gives 1.1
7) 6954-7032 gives 1.06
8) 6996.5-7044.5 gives 1.06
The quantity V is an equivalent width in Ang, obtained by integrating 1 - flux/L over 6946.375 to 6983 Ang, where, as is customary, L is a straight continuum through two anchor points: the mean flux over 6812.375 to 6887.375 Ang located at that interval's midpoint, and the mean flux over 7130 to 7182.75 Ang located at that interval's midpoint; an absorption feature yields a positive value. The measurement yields 1.4 Ang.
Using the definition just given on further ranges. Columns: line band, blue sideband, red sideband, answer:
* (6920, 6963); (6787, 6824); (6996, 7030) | -1.2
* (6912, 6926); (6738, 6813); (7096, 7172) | -0.8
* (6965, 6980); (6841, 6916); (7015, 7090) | 0.8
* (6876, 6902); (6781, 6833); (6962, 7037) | -0.6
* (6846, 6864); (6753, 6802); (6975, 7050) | -0.9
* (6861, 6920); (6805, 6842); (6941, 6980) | -1.9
